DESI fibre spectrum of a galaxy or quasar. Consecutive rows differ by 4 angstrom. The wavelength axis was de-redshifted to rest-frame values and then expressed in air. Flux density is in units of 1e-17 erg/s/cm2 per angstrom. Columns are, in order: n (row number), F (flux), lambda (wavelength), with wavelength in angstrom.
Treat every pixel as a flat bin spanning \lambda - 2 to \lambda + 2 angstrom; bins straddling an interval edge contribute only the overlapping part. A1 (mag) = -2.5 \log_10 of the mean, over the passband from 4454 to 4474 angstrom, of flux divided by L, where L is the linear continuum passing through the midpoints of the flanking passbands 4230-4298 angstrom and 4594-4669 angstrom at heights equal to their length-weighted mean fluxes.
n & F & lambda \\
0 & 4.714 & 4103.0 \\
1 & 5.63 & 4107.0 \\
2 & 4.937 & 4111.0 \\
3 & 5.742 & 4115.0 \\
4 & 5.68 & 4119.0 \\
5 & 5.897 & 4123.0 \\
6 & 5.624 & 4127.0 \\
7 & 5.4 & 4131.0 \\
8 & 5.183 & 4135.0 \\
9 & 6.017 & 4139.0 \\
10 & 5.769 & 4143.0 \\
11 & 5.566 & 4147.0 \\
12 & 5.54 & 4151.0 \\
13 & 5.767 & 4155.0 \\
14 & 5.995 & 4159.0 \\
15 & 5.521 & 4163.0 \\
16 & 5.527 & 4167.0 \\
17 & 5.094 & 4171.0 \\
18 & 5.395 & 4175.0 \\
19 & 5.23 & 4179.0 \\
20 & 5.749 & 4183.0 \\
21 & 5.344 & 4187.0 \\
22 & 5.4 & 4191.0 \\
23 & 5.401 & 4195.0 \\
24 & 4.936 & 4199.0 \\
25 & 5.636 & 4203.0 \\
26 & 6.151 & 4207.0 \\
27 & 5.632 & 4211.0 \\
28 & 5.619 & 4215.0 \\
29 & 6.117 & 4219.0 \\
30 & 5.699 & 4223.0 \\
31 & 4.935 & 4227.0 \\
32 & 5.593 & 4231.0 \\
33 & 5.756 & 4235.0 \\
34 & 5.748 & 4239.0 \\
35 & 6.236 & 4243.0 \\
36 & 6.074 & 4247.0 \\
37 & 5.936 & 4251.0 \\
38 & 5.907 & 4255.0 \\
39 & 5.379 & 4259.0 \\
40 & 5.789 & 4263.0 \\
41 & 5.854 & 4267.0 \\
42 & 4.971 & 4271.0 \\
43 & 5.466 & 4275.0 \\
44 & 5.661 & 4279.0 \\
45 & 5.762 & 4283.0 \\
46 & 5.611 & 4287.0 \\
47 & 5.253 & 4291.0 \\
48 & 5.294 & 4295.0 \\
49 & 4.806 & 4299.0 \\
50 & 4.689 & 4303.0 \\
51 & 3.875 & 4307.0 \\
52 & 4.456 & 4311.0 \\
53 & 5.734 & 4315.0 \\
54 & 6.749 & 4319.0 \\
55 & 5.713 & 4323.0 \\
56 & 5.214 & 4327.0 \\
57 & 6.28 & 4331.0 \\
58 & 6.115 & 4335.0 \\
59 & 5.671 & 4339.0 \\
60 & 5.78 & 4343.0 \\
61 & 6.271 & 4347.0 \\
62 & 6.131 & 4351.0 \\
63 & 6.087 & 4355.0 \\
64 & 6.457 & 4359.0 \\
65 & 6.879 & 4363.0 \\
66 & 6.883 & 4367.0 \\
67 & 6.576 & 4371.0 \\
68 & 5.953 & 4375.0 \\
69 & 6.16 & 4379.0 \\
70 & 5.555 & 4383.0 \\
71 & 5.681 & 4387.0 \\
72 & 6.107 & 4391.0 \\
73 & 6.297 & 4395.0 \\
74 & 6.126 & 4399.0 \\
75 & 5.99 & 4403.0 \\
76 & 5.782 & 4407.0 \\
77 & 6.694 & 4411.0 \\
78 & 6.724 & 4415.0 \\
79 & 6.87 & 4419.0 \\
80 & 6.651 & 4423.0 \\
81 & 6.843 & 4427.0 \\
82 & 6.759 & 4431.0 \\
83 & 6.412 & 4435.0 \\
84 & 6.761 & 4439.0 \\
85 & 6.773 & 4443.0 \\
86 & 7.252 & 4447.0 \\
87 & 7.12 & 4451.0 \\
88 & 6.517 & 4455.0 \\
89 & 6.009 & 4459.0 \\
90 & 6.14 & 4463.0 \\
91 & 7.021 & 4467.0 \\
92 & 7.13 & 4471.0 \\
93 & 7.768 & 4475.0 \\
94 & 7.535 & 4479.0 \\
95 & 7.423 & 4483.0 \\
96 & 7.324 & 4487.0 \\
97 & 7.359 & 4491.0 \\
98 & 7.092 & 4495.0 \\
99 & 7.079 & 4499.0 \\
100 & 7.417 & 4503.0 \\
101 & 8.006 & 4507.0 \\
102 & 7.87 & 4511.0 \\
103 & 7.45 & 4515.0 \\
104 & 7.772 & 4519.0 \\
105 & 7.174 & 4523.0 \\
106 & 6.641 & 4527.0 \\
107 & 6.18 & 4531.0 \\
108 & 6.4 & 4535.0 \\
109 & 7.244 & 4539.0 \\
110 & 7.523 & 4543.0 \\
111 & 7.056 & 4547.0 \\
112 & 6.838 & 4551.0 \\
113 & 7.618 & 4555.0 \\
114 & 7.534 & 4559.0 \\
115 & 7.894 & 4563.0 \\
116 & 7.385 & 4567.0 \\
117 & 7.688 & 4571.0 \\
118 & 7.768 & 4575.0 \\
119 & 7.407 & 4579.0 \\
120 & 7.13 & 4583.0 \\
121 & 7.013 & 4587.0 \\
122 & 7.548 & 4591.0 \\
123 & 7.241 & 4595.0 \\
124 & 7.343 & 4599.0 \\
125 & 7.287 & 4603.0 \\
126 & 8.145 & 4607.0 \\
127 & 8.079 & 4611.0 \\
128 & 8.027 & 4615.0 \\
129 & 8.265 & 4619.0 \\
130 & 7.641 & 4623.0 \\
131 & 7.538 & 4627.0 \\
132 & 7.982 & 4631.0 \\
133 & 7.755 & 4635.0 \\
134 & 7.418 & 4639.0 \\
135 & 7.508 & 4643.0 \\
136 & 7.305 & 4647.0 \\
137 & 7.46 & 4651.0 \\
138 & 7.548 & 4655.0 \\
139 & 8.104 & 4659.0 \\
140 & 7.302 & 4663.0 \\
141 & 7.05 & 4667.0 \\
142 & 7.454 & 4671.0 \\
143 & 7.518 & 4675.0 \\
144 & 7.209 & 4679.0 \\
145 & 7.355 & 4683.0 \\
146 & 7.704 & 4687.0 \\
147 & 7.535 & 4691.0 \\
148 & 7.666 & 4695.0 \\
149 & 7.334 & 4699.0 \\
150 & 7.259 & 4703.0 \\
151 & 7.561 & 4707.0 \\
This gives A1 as 0.02 mag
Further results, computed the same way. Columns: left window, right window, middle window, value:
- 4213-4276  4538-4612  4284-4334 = 0.136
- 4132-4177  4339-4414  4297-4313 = 0.320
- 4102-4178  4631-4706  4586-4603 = -0.013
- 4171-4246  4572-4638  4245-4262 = -0.002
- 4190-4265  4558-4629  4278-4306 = 0.152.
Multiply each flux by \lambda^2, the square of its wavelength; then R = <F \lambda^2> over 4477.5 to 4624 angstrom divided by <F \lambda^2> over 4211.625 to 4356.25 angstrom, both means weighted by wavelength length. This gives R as 1.49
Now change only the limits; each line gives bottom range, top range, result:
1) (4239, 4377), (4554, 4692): 1.51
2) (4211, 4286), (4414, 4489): 1.33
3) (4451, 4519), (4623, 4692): 1.12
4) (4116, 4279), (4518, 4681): 1.59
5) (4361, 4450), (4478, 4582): 1.20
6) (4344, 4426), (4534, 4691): 1.32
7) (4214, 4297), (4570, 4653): 1.58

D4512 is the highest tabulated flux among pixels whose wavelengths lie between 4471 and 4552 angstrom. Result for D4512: 8.006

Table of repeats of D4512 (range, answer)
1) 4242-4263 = 6.236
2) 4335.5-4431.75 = 6.883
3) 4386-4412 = 6.694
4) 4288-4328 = 6.749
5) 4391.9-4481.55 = 7.768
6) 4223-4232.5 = 5.699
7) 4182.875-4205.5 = 5.749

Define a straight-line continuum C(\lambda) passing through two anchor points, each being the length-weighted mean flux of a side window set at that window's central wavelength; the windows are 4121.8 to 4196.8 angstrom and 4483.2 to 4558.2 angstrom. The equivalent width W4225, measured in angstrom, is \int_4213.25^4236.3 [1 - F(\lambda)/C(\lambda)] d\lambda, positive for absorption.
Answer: 0.9 angstrom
